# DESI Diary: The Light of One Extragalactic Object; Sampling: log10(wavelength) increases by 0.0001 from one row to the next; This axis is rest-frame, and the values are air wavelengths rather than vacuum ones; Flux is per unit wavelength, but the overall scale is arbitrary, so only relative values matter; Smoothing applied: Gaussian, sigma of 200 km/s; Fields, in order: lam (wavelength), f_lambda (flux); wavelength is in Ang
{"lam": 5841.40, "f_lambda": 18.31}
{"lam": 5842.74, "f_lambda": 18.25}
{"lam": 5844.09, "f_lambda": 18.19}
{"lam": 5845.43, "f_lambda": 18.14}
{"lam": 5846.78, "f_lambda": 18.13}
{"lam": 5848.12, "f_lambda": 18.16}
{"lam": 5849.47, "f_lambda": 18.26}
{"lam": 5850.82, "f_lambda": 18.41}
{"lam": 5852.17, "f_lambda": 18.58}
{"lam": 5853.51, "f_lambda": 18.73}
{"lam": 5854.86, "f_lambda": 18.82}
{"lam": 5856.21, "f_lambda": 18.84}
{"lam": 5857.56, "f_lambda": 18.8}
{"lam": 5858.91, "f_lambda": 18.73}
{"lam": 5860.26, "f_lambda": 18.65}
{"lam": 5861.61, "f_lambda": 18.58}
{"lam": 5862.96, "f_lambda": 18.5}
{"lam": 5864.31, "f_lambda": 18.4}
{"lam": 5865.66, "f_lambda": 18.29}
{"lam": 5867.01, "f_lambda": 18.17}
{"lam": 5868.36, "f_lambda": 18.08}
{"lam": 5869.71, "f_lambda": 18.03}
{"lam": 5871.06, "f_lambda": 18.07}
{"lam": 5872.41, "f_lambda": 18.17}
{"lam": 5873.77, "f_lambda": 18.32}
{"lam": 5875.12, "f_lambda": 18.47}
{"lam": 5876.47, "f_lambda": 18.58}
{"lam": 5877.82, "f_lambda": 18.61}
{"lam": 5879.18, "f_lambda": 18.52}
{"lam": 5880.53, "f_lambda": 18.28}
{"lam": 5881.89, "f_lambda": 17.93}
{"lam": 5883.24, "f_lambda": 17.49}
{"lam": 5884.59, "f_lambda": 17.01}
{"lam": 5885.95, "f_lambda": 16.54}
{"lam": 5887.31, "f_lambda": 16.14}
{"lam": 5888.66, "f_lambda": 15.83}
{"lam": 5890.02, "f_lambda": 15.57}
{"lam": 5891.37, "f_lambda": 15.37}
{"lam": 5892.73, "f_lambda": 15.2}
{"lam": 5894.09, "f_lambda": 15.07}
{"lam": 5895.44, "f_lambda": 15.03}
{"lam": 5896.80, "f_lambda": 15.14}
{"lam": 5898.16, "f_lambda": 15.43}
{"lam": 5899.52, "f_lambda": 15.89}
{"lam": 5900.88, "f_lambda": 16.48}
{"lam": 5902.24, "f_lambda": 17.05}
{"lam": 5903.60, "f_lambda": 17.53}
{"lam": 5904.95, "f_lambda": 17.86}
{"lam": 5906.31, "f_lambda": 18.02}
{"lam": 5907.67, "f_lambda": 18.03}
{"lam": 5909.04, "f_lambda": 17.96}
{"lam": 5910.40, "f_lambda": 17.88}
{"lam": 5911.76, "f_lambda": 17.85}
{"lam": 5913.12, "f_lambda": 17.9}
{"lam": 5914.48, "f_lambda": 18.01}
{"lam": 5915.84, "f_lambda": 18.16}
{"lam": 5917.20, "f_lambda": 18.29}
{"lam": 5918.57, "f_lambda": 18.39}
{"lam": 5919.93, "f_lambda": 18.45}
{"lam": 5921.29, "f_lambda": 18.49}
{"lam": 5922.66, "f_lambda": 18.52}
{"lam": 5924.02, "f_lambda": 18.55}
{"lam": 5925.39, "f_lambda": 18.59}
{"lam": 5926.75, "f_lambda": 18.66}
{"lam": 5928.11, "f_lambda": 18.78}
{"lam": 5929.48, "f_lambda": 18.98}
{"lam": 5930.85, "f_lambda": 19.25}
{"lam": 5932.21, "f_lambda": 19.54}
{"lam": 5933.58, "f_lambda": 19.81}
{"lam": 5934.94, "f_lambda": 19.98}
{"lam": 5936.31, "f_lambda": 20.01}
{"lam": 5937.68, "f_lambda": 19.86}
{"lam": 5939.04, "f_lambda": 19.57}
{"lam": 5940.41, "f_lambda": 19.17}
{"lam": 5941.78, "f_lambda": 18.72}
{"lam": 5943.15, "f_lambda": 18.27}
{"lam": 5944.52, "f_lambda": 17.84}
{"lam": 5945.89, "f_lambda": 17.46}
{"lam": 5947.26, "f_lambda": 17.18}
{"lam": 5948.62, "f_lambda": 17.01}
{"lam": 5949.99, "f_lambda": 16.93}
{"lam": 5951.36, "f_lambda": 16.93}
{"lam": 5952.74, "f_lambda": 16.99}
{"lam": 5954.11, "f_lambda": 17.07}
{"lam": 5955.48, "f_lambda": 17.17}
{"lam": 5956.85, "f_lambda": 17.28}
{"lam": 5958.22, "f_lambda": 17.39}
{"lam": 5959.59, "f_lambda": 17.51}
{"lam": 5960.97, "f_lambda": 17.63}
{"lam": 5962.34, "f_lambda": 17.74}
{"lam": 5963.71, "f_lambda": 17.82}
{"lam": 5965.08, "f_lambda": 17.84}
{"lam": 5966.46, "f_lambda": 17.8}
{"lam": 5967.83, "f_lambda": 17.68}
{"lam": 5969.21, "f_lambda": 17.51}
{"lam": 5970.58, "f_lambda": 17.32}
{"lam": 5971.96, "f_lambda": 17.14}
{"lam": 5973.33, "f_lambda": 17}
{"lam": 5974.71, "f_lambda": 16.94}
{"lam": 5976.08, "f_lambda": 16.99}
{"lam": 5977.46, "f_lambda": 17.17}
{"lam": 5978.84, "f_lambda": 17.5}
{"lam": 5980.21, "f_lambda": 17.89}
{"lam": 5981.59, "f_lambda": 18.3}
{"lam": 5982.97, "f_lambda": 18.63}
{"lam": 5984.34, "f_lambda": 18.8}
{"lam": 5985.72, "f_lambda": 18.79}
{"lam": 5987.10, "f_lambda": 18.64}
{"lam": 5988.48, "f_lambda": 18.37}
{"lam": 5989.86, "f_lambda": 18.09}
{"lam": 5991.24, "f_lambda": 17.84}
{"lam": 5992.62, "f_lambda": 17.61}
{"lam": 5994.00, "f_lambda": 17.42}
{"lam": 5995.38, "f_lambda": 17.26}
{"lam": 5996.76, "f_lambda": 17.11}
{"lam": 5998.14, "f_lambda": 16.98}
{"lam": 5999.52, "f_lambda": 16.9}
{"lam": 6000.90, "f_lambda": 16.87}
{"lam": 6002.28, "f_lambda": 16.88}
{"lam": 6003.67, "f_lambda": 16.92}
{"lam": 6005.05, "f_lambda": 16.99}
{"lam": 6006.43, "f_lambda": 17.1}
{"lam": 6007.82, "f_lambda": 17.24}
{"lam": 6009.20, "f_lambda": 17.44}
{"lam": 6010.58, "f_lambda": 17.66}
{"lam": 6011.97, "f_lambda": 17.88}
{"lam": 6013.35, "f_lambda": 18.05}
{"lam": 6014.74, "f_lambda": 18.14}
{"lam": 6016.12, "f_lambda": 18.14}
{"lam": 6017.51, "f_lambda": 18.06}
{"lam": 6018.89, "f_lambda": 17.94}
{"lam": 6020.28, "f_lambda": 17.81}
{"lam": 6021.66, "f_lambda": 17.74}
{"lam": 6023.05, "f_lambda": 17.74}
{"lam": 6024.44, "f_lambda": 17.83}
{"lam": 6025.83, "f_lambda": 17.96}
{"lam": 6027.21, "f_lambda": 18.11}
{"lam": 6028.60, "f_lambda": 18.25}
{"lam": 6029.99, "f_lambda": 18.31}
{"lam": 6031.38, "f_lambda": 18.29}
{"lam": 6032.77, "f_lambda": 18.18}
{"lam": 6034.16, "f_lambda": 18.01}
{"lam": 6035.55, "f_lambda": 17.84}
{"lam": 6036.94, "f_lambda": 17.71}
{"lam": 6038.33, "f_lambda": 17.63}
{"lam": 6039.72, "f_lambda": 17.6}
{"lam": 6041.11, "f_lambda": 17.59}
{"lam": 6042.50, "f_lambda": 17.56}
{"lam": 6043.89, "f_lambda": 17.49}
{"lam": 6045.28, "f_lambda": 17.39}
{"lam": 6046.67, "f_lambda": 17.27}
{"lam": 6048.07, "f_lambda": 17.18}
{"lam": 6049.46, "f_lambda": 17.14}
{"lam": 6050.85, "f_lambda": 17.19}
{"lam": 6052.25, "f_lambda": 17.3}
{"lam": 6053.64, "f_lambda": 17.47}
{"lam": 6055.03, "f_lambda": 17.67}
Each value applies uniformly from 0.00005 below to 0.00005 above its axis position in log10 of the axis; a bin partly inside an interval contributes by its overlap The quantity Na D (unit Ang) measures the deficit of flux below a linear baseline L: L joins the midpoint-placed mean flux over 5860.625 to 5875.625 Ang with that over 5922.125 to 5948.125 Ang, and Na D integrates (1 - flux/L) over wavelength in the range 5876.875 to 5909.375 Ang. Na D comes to 3.1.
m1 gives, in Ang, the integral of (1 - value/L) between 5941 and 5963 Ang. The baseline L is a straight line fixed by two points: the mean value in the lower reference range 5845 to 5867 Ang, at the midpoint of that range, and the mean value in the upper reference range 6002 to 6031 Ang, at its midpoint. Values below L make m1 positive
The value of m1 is 0.72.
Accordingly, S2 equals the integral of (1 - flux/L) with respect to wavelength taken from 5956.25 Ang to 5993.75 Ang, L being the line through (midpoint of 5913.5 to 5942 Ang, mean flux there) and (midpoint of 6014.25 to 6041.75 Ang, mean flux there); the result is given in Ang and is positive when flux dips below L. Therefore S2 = 1.46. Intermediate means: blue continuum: 18.9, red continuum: 17.9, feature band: 17.7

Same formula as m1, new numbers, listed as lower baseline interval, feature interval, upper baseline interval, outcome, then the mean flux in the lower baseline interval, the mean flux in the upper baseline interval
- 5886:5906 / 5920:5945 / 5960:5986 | -3.3 Ang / 16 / 17.7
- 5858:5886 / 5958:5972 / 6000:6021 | 0.1 Ang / 18.2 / 17.5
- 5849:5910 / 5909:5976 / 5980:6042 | -1.6 Ang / 17.5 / 17.8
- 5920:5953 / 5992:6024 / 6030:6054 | 0.8 Ang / 18.6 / 17.6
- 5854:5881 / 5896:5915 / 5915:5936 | 1.5 Ang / 18.4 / 18.8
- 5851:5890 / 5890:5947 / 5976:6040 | 0.2 Ang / 18.1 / 17.8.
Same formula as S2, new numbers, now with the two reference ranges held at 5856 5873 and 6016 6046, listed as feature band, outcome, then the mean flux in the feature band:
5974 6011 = 0.9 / 17.6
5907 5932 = -0.2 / 18.4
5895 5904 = 1.1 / 16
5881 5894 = 1.4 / 16.3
